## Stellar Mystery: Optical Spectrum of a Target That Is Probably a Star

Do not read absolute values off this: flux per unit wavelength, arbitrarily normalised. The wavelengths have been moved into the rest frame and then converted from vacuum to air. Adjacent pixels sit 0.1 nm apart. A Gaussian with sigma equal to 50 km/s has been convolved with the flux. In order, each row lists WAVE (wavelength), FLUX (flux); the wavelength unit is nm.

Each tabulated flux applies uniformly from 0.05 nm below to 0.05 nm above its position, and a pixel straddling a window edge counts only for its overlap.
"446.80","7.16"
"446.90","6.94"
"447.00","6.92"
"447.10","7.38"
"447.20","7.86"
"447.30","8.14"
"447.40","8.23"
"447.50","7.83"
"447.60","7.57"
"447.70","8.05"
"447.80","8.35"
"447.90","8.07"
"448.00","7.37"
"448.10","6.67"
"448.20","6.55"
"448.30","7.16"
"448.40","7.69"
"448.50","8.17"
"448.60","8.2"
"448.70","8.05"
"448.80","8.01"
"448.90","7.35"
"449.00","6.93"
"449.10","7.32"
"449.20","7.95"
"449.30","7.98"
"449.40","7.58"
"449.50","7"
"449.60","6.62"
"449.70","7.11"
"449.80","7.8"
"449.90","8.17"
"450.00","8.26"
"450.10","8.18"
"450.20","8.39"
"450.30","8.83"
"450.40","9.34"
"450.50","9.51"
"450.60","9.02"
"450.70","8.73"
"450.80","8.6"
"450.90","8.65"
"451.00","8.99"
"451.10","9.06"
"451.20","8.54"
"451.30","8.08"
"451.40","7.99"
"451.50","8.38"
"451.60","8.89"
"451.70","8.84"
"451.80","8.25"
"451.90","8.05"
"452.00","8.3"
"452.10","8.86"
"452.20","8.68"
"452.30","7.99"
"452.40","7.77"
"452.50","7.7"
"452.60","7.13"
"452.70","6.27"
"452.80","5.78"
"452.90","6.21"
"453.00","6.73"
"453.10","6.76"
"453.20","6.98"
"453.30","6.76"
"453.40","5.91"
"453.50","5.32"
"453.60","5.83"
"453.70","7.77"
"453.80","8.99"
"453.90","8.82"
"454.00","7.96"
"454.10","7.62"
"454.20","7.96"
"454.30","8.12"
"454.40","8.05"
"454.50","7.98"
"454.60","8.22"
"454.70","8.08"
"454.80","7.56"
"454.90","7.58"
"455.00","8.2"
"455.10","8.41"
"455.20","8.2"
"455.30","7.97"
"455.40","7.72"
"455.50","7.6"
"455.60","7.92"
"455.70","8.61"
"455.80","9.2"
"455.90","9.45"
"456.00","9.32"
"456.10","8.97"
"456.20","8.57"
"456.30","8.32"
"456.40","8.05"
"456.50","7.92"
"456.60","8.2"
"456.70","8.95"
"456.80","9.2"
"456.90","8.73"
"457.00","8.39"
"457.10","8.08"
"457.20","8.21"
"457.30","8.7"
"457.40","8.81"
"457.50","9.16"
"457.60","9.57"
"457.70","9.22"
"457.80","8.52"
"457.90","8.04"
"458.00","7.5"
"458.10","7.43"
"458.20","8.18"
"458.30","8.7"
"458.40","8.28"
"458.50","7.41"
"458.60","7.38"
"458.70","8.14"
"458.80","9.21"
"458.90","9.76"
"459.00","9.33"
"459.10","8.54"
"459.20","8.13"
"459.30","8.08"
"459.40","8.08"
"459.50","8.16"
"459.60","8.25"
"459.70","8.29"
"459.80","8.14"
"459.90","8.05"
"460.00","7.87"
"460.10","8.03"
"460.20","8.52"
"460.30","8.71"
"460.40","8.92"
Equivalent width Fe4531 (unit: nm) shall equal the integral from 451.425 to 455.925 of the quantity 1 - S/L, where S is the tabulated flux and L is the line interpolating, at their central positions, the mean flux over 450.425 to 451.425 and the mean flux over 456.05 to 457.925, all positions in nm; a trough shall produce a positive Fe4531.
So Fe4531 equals 0.48 nm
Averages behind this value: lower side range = 8.75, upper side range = 8.62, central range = 7.76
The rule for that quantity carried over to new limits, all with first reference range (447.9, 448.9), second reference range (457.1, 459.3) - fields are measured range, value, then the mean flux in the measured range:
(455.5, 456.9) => -0.06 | 8.63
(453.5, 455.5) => 0.06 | 7.88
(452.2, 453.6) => 0.21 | 6.75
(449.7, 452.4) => -0.25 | 8.51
